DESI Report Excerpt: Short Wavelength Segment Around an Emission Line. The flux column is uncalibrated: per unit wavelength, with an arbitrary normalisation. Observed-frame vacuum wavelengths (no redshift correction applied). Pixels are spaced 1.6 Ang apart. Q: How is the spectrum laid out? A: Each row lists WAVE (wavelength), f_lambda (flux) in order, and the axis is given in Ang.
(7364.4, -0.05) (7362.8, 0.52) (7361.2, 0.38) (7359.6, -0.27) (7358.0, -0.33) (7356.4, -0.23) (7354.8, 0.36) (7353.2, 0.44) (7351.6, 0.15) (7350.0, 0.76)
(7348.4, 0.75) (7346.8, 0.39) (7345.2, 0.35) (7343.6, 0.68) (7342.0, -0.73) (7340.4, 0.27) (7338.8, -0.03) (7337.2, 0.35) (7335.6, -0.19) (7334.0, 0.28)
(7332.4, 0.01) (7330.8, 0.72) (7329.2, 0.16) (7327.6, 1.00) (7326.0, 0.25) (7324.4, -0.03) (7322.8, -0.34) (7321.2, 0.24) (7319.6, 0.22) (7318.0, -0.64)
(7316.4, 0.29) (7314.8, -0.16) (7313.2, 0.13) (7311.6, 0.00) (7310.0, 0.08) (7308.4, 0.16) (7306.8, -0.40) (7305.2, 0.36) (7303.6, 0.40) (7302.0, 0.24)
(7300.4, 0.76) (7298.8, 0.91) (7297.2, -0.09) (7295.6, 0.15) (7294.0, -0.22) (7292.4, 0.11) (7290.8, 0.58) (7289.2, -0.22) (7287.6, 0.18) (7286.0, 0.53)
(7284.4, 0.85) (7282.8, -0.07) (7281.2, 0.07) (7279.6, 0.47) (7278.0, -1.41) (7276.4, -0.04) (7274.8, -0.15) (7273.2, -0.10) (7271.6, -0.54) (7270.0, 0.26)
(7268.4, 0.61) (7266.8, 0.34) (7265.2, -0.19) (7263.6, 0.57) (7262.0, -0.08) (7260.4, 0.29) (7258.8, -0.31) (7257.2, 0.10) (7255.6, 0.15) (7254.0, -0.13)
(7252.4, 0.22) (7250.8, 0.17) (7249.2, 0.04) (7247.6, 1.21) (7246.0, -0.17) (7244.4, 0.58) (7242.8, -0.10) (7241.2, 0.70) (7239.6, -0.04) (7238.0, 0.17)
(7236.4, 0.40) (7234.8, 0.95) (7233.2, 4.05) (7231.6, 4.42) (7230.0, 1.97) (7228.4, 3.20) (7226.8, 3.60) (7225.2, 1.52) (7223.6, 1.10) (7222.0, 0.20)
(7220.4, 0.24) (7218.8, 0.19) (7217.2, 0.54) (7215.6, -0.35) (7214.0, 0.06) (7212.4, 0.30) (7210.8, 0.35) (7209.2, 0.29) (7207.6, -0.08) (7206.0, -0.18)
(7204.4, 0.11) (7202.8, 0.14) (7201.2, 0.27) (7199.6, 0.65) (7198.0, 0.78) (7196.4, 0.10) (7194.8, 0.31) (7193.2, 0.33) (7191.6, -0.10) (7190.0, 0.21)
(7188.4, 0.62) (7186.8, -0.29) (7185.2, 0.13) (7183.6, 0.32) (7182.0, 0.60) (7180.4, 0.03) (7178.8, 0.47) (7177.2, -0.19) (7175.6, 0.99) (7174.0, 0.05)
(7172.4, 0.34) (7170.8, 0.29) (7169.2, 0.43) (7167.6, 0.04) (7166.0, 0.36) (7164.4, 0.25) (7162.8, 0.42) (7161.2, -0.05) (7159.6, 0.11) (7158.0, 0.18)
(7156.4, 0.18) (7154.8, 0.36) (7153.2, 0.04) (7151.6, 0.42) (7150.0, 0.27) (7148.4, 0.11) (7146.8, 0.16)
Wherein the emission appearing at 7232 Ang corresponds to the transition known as [O II]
